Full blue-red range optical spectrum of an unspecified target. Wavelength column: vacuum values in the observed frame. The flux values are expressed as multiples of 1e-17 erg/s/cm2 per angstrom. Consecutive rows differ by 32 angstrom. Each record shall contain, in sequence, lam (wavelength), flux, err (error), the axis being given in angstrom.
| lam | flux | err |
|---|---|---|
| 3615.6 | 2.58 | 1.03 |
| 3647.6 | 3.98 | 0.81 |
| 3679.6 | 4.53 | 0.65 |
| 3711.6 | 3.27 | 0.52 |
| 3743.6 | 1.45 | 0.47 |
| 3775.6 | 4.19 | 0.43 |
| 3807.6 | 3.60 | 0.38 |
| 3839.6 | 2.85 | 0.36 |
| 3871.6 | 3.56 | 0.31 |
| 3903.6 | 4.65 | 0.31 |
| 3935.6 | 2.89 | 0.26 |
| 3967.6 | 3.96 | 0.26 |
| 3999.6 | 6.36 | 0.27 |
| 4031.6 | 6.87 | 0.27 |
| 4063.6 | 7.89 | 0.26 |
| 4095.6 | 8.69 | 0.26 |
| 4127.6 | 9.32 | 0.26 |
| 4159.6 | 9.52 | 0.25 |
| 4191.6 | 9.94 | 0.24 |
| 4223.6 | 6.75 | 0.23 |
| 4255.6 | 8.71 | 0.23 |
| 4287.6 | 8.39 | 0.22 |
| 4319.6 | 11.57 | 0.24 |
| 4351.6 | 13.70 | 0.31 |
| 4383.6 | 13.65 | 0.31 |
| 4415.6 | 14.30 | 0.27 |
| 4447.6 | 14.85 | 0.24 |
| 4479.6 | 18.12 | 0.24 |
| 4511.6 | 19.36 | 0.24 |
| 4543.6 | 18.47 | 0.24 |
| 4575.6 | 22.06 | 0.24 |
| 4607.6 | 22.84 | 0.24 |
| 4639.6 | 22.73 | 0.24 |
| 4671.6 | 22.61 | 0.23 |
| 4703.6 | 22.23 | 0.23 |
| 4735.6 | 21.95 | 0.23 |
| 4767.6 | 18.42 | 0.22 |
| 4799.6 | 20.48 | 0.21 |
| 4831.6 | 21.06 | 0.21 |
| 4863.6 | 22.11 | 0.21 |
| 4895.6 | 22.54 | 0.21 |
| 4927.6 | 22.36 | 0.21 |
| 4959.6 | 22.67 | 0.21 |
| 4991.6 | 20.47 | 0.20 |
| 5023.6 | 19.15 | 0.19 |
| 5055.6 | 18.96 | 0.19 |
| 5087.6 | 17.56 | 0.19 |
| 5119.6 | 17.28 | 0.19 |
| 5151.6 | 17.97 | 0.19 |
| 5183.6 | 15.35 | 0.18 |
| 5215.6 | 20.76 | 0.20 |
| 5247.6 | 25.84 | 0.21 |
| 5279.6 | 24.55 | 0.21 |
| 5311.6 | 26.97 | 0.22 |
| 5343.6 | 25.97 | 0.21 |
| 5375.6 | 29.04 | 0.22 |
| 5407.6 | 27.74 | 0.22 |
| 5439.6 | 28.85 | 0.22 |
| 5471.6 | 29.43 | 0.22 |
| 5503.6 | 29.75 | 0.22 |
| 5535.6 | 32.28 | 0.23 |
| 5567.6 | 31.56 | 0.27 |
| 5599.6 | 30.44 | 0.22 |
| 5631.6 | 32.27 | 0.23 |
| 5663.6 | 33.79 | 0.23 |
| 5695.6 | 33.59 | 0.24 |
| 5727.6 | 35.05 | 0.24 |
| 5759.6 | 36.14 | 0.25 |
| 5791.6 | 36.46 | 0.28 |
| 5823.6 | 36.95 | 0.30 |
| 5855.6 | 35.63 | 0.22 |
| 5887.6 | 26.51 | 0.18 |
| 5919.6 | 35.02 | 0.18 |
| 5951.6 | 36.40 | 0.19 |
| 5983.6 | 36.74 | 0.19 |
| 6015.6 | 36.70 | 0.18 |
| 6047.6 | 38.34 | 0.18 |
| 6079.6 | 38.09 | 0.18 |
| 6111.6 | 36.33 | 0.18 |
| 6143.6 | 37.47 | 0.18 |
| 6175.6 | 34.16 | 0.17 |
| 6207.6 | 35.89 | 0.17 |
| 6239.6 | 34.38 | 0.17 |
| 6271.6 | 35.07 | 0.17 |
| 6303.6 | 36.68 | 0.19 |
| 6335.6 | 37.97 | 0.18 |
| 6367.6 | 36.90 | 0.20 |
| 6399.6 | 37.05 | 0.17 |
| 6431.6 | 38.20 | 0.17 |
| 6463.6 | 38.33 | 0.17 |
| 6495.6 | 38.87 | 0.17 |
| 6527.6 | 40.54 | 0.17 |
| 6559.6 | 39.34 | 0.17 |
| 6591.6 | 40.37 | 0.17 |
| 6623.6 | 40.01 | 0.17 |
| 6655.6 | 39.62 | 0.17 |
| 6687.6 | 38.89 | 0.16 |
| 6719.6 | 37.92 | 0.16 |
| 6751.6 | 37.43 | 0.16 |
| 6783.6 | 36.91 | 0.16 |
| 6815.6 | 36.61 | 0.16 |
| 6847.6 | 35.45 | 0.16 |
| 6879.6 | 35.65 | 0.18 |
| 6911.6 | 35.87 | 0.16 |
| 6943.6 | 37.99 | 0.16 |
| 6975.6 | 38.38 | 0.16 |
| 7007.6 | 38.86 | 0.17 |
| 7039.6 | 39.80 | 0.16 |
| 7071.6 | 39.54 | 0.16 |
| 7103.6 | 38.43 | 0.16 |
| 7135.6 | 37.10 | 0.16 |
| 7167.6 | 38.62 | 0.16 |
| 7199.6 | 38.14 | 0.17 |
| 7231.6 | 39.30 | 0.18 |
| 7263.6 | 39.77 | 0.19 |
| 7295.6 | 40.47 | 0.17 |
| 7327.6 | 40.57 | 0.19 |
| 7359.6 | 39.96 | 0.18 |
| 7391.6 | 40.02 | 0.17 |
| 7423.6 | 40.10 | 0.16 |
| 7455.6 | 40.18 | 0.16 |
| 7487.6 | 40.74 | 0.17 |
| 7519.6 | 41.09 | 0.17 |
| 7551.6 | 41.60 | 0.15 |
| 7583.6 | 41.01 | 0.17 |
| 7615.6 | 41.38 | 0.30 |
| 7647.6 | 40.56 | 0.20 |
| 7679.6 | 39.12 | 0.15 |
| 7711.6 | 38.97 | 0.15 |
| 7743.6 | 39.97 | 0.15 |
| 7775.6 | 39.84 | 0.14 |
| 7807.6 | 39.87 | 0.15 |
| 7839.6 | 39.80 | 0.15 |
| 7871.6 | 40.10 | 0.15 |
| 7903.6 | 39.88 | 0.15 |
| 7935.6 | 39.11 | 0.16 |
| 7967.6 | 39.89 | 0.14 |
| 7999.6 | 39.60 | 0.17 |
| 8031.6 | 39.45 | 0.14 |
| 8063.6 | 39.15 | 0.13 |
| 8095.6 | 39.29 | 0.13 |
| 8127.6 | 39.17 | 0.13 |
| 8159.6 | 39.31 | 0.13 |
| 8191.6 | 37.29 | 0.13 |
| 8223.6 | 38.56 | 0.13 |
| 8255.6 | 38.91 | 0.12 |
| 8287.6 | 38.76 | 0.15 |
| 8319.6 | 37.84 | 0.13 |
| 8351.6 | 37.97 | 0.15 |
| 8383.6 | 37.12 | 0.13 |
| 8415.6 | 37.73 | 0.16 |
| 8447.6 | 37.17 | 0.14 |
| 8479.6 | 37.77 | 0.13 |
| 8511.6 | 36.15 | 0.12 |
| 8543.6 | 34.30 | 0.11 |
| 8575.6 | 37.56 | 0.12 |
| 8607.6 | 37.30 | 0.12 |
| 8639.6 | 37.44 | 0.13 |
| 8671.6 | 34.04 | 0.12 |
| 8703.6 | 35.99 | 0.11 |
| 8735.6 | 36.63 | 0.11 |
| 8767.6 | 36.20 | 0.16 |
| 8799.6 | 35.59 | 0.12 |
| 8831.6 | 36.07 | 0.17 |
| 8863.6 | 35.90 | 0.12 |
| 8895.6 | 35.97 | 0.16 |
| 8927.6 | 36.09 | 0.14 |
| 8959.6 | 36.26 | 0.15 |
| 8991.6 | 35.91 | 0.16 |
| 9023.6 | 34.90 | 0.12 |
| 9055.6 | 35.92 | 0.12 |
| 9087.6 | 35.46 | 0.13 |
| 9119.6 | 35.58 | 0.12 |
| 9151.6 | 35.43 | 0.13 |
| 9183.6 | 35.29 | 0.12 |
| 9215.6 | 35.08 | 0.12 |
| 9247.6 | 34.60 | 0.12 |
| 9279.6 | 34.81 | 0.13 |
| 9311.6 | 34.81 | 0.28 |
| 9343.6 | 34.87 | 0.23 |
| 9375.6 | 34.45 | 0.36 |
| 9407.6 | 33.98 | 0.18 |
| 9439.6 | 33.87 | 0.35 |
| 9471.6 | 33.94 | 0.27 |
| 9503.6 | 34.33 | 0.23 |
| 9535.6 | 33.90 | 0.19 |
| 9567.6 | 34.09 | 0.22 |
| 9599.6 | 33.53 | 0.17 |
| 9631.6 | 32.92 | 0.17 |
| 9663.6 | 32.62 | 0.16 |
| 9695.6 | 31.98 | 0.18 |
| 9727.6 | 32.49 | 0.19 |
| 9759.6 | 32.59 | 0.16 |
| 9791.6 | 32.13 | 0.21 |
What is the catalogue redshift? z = 0.00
